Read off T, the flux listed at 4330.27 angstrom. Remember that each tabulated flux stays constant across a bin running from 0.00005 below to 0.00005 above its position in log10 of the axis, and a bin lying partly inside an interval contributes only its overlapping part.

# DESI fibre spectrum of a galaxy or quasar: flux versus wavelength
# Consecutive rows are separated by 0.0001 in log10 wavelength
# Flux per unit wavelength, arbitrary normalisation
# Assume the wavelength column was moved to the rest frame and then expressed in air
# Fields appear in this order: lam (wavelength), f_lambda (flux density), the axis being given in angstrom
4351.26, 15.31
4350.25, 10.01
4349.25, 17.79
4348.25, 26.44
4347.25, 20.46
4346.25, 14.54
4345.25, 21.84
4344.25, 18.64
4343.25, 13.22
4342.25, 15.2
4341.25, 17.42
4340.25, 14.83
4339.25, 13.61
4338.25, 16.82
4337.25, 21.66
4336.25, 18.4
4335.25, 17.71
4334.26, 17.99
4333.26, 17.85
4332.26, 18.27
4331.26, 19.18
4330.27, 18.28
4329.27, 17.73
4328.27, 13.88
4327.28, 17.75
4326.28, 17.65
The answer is 18.28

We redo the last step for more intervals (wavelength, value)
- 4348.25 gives 26.44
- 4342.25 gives 15.2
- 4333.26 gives 17.85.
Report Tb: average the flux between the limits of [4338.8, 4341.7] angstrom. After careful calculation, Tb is 15.3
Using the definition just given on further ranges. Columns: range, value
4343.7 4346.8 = 18.3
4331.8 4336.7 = 18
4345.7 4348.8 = 20.5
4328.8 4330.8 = 18.1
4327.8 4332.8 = 17.5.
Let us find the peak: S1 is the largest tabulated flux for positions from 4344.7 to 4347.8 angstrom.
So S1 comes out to 21.84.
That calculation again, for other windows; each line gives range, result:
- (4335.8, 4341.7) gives 21.66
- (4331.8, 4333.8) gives 18.27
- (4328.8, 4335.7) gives 19.18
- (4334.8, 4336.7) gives 18.4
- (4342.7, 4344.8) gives 18.64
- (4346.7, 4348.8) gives 26.44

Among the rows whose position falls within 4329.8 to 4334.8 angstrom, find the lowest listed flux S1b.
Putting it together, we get 17.85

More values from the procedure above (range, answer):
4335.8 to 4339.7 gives 13.61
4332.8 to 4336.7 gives 17.71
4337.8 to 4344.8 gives 13.22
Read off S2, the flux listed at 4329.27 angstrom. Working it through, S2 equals 17.73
